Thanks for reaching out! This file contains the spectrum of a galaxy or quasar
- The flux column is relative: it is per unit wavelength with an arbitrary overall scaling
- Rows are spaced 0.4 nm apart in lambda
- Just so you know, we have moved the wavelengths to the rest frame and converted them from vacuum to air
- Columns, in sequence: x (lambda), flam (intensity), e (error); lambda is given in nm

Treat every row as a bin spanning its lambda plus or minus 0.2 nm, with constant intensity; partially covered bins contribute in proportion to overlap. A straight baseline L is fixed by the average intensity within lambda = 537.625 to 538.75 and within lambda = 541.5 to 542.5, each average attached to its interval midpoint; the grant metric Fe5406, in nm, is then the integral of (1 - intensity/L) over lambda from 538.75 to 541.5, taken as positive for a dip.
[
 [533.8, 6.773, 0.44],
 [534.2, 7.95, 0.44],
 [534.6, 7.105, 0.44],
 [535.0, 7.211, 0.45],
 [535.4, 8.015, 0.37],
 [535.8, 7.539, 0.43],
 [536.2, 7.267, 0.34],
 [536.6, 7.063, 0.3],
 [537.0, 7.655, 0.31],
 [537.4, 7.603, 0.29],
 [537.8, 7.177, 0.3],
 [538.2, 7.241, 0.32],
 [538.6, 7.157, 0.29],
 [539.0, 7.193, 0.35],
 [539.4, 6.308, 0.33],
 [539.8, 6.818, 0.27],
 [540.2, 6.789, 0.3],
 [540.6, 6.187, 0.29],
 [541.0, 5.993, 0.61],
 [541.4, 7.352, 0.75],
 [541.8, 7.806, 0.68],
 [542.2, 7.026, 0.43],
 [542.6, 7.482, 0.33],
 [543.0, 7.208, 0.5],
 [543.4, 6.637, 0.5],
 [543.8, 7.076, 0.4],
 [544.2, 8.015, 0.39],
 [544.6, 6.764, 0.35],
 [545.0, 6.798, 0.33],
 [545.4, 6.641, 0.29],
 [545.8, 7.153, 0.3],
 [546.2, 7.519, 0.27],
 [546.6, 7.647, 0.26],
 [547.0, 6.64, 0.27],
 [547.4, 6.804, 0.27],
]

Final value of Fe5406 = 0.25 nm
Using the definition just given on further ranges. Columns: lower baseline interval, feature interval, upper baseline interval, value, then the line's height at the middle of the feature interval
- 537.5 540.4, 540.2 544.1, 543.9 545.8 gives 0.02 nm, 7.03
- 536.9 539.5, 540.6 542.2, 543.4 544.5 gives 0.07 nm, 7.26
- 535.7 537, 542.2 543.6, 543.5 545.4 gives 0.01 nm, 7.13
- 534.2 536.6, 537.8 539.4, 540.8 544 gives 0.04 nm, 7.27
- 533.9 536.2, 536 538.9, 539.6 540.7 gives -0.09 nm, 7.1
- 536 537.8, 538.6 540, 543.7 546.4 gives 0.09 nm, 7.3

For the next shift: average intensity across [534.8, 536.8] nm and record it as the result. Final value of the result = 7.42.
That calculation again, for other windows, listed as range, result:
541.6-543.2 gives 7.38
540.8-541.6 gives 6.67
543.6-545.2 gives 7.16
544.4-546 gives 6.84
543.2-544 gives 6.86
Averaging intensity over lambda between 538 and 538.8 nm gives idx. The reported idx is 7.2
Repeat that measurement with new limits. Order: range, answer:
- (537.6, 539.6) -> 7.02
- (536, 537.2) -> 7.33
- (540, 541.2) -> 6.32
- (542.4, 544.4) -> 7.28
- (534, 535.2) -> 7.42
